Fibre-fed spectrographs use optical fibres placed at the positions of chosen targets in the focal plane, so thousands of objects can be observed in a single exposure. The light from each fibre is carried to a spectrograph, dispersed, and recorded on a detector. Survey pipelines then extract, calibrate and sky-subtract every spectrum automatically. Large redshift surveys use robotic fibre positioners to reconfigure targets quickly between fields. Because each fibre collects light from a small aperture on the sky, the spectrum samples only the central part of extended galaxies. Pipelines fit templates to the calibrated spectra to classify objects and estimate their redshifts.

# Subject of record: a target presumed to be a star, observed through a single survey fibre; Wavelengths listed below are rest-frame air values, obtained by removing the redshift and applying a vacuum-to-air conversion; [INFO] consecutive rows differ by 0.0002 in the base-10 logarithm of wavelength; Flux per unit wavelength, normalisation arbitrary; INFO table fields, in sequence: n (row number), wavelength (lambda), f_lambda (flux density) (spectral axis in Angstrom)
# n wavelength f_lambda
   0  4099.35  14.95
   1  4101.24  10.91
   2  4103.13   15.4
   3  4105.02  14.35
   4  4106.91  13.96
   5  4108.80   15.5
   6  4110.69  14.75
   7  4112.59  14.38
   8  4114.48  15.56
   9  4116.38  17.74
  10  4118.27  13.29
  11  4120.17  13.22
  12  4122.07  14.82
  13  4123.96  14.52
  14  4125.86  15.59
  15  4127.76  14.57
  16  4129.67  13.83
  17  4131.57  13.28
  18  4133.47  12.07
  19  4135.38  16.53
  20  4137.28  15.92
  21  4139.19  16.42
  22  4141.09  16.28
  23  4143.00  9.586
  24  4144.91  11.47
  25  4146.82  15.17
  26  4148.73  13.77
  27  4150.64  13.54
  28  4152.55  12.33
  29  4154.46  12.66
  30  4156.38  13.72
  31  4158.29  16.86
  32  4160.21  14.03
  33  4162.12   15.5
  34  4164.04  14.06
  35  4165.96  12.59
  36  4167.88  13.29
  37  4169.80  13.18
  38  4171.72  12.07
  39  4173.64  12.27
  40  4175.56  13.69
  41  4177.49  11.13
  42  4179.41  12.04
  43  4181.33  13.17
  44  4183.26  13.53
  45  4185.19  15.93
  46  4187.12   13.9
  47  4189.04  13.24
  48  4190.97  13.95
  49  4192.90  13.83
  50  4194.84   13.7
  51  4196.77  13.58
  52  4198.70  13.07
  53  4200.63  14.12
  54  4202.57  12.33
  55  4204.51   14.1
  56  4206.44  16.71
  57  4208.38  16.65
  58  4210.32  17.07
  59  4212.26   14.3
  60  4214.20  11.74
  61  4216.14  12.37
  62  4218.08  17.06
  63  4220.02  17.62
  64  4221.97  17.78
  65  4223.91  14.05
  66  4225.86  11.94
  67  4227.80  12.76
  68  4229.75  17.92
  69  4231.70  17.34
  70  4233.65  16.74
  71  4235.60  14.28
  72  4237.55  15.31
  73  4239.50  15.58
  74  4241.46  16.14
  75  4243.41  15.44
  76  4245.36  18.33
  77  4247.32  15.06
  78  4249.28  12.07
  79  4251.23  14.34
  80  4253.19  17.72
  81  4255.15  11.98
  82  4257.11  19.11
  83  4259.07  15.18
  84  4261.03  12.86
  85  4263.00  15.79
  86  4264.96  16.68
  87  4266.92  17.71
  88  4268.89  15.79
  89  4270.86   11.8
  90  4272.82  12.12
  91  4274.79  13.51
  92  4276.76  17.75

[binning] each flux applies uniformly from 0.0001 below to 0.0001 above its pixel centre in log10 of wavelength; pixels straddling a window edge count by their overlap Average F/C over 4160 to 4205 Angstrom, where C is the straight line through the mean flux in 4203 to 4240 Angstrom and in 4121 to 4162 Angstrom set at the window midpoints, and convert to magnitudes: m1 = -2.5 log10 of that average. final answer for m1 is 0.10 mag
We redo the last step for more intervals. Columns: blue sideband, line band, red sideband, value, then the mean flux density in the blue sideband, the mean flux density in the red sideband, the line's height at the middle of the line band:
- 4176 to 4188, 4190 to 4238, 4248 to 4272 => -0.059 mag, 13.3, 15.1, 14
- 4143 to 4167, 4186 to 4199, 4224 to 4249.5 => 0.058 mag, 13.6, 15.3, 14.4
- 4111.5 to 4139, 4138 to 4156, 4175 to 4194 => 0.058 mag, 14.7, 13.4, 14.2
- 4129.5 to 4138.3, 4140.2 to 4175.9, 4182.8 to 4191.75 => 0.063 mag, 14.4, 14.2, 14.3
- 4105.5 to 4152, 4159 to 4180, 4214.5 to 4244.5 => 0.129 mag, 14.4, 15.4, 14.8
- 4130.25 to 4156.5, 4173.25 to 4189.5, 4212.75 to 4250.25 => 0.091 mag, 13.8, 15.2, 14.4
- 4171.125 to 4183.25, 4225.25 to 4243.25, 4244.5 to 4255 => -0.057 mag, 12.5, 15.2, 14.6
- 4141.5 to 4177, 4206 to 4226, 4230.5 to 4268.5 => -0.036 mag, 13.3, 15.7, 14.8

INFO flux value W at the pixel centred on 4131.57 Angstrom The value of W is 13.28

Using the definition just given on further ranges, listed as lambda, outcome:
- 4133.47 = 12.07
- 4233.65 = 16.74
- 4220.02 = 17.62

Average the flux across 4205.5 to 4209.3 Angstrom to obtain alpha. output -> 16.7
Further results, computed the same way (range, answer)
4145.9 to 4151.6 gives 14.2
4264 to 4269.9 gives 16.7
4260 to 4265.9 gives 15.1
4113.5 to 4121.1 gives 15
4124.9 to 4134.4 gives 13.9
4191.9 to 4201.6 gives 13.7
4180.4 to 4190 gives 14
